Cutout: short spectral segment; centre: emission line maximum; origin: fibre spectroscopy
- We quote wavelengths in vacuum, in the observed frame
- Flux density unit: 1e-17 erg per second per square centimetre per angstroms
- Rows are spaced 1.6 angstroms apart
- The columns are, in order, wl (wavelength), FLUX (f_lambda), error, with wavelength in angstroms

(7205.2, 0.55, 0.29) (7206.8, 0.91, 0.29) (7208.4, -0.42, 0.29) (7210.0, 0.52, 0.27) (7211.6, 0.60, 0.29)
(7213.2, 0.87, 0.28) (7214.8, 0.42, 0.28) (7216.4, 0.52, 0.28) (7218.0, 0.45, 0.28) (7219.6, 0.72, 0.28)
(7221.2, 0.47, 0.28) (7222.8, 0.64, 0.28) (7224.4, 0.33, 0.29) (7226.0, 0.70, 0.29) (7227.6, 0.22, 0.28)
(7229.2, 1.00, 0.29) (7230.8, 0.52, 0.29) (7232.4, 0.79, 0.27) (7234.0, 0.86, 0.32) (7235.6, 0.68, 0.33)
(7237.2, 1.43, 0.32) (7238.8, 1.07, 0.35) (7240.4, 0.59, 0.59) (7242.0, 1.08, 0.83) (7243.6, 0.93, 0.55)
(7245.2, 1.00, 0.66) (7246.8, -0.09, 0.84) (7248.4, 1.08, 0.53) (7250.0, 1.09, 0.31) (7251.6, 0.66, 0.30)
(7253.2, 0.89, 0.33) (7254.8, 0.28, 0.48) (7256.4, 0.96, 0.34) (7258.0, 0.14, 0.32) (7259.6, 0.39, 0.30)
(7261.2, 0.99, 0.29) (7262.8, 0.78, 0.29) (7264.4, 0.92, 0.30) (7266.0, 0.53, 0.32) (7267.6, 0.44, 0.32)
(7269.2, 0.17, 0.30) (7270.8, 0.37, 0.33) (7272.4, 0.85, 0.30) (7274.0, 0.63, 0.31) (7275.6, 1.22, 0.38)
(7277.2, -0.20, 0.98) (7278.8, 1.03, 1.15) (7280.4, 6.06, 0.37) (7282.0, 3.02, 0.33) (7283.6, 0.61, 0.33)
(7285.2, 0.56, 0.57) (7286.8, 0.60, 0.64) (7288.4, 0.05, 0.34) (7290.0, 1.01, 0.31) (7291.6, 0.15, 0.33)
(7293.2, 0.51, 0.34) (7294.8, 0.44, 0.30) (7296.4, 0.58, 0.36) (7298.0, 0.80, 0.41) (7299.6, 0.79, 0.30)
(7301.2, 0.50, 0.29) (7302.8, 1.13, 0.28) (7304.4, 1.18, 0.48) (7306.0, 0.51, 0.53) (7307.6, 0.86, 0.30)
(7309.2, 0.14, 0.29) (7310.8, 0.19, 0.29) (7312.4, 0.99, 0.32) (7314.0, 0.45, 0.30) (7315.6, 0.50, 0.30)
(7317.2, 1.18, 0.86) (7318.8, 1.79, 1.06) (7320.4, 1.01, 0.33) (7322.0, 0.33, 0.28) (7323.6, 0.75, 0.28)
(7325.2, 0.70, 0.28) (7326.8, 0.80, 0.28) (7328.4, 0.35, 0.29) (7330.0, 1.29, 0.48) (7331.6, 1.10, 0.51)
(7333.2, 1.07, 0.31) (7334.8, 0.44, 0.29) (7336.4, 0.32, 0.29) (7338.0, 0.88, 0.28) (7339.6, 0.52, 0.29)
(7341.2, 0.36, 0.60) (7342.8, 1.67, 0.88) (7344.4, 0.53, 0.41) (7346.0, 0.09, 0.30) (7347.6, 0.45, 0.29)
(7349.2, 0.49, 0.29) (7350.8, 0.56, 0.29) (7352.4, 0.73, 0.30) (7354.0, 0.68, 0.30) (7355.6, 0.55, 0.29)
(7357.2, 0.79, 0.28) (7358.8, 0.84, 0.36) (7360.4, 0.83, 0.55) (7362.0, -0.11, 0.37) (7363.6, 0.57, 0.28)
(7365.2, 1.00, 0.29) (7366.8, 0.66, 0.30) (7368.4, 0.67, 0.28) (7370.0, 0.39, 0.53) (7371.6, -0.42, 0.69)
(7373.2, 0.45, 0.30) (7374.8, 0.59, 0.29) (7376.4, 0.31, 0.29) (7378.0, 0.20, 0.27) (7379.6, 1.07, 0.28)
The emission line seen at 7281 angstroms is H-alpha 6563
